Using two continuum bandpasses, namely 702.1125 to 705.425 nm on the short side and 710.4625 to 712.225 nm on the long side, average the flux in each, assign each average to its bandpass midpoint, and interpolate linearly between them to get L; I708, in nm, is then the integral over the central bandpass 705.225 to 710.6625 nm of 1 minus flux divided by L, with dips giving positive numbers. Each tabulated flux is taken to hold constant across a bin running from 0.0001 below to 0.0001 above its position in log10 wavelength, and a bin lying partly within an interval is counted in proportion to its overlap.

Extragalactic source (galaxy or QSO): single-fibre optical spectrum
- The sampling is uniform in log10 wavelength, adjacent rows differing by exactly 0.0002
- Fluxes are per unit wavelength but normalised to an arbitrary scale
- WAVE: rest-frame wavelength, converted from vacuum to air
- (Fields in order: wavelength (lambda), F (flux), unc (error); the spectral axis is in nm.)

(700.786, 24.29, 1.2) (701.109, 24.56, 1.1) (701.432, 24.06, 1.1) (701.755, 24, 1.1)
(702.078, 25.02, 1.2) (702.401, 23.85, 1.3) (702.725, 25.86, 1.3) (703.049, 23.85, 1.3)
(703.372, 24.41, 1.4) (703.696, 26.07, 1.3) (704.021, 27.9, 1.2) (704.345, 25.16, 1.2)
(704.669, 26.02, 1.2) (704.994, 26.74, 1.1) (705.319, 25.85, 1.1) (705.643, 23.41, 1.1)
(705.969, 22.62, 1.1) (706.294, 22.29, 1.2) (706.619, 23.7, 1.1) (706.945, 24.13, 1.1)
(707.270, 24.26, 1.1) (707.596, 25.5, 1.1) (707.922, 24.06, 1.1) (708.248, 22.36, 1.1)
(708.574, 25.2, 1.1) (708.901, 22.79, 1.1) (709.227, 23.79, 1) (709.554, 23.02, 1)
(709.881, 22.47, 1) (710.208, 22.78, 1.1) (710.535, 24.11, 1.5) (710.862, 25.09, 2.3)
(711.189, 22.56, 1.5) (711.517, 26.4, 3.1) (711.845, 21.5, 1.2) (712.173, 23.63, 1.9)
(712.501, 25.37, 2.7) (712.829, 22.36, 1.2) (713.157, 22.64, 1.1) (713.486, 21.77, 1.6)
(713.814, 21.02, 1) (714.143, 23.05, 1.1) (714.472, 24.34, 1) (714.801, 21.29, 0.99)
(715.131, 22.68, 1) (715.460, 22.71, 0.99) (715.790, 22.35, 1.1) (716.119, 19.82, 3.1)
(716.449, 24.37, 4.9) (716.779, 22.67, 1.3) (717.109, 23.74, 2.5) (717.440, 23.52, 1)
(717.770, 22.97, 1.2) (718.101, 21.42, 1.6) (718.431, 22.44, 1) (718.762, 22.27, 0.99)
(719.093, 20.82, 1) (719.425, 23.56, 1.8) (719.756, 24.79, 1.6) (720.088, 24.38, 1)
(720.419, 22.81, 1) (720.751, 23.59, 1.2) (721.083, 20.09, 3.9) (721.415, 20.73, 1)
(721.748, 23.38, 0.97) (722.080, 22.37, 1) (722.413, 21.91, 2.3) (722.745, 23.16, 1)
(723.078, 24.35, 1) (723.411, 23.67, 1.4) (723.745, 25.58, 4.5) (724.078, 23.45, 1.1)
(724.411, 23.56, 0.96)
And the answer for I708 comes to 0.22 nm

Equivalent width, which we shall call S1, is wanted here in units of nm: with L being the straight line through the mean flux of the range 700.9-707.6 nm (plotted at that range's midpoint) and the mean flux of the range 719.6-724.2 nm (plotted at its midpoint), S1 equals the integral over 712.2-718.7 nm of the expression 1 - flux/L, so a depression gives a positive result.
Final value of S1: 0.29 nm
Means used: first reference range 24.7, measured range 22.7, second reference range 23.2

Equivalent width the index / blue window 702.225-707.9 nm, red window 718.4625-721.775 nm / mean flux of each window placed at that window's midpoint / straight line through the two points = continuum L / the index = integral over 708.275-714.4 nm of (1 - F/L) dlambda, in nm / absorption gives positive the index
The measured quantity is 0.15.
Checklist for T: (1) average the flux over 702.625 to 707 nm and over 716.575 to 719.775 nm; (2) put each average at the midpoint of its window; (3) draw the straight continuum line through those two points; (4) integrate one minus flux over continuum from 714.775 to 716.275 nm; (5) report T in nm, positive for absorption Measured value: 0.09 nm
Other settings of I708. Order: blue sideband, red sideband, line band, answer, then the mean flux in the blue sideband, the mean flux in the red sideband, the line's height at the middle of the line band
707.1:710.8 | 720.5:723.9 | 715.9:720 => 0.073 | 23.7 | 22.9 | 23.1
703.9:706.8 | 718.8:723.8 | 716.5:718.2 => 0.027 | 24.8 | 22.9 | 23.4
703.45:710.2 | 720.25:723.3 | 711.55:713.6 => 0.044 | 24.3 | 22.5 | 23.6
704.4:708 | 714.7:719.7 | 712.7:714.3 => 0.069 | 24.4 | 22.5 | 23.2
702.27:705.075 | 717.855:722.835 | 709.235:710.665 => 0.073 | 25.5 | 22.5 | 24.4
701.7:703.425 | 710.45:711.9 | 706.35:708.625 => 0.024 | 24.5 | 24.1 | 24.3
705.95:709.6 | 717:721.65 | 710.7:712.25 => -0.032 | 23.7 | 22.6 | 23.4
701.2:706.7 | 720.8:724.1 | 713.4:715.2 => 0.102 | 24.8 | 22.9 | 23.7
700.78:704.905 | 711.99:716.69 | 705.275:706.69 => 0.060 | 25.1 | 22.7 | 24.4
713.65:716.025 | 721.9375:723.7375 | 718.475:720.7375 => -0.015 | 22.4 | 23.3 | 23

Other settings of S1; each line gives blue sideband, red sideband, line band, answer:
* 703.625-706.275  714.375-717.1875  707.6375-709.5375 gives 0.05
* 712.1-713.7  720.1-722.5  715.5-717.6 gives 0.00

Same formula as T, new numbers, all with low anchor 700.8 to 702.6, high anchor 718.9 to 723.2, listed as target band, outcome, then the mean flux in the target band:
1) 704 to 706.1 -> -0.105 nm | 25.3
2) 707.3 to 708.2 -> -0.021 nm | 24.4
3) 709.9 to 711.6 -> -0.025 nm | 23.9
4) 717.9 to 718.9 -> 0.039 nm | 22.1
